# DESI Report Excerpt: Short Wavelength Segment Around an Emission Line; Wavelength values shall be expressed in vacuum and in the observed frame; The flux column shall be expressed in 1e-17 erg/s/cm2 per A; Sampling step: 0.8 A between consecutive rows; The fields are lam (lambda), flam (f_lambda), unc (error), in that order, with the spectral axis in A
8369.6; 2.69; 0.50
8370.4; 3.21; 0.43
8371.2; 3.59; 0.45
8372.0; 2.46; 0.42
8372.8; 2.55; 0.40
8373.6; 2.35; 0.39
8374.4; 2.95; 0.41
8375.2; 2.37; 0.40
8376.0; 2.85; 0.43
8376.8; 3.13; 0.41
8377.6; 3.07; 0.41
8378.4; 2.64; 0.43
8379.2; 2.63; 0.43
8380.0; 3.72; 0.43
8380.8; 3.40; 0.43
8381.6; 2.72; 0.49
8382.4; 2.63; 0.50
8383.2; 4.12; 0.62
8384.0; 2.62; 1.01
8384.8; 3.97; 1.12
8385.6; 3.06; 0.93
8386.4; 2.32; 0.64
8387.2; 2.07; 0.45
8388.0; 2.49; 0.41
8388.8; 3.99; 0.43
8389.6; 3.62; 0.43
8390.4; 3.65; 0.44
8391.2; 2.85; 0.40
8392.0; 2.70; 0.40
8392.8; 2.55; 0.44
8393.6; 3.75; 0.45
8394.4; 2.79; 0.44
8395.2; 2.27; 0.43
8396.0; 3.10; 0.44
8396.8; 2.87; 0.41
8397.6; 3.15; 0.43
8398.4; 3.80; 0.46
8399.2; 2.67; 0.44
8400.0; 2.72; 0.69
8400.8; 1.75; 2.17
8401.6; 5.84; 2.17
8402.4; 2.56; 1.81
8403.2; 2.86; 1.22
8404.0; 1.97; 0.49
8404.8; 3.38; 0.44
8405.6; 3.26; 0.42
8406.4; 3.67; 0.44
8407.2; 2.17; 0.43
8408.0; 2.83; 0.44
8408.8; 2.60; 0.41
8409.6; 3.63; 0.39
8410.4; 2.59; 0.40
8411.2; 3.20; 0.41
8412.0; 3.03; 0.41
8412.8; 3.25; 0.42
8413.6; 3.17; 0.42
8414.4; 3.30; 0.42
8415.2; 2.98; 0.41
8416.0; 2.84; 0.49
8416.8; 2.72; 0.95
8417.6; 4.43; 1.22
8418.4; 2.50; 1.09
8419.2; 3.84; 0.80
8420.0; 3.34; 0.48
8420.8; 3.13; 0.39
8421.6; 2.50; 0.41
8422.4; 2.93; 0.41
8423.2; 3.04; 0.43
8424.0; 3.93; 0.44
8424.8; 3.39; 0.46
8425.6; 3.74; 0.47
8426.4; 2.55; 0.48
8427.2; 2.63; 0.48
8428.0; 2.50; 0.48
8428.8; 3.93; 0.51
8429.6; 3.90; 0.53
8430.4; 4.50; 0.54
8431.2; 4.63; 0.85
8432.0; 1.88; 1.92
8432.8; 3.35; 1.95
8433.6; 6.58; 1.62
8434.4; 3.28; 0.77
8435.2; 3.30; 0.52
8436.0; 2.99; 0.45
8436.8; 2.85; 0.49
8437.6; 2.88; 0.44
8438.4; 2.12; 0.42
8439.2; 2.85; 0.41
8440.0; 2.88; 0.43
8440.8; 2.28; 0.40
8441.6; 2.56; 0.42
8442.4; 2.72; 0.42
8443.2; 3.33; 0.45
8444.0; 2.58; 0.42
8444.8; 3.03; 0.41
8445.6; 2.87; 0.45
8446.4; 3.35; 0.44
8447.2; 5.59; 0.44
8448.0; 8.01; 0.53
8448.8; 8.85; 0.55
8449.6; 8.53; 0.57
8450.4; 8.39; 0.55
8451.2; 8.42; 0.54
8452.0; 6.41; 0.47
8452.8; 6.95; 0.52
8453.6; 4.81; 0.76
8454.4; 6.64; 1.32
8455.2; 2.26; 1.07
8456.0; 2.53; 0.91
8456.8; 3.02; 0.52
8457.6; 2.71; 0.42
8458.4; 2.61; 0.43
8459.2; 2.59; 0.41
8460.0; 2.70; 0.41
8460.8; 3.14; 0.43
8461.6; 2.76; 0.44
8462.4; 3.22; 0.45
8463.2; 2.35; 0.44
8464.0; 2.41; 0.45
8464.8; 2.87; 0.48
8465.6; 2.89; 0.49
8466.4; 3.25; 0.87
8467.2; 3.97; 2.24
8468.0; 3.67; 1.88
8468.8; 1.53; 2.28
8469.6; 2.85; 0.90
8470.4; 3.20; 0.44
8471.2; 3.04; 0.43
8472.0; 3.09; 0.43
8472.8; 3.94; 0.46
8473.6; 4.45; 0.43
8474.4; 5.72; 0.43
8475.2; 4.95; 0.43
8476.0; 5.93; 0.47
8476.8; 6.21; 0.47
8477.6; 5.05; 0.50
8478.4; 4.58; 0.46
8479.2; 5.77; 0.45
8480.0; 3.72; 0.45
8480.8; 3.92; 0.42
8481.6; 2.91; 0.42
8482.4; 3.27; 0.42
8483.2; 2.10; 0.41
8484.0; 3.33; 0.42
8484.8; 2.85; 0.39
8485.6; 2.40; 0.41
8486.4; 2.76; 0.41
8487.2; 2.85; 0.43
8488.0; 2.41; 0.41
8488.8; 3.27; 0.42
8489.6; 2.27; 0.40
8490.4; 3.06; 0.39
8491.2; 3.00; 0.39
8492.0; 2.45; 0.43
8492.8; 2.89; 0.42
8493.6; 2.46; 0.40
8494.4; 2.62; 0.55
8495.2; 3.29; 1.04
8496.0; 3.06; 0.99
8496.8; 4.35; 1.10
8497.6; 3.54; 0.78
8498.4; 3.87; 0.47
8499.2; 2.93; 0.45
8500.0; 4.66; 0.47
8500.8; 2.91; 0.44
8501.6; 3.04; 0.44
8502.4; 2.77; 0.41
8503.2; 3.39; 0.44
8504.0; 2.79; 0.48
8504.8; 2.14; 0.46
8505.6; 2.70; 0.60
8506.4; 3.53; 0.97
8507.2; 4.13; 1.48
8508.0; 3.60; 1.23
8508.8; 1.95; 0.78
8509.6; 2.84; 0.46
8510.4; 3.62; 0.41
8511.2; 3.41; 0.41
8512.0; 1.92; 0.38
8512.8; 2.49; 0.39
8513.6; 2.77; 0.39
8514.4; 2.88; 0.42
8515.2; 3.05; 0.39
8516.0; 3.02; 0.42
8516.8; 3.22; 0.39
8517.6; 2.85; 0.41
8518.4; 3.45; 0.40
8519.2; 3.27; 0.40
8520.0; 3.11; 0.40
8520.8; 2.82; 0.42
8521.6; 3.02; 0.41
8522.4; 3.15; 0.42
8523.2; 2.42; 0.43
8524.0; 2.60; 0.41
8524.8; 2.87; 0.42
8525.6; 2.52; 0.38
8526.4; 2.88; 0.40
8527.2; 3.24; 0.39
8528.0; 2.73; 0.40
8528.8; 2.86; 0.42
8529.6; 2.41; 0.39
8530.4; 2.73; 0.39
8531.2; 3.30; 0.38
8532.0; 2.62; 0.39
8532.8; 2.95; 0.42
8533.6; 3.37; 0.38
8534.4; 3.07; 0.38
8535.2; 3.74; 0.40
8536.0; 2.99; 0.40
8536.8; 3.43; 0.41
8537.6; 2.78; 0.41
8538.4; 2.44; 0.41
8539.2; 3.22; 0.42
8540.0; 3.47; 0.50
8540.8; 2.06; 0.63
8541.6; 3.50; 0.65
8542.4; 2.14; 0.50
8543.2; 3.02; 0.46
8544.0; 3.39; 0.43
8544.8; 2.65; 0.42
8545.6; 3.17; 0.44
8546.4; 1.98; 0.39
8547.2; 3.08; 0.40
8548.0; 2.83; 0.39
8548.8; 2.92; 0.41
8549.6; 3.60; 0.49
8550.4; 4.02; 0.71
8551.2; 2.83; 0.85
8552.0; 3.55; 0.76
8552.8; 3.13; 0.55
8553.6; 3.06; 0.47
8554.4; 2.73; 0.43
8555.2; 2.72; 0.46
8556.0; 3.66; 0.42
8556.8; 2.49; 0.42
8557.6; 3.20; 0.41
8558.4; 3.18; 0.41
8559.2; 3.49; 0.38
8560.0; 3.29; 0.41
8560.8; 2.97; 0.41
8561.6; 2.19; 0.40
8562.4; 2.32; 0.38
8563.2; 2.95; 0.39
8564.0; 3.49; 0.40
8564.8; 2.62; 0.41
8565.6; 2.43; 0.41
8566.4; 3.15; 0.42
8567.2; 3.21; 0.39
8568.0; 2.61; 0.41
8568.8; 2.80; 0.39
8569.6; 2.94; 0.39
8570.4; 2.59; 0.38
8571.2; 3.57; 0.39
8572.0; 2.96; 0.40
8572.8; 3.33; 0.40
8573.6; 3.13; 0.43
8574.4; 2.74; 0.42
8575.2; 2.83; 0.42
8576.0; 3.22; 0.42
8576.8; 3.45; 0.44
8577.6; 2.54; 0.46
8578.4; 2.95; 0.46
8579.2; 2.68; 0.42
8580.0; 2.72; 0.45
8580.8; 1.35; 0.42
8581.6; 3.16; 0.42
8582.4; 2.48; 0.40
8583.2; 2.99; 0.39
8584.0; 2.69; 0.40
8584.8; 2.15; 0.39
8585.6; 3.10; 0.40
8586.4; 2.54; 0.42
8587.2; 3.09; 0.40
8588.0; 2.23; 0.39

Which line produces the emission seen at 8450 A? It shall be H-alpha 6563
